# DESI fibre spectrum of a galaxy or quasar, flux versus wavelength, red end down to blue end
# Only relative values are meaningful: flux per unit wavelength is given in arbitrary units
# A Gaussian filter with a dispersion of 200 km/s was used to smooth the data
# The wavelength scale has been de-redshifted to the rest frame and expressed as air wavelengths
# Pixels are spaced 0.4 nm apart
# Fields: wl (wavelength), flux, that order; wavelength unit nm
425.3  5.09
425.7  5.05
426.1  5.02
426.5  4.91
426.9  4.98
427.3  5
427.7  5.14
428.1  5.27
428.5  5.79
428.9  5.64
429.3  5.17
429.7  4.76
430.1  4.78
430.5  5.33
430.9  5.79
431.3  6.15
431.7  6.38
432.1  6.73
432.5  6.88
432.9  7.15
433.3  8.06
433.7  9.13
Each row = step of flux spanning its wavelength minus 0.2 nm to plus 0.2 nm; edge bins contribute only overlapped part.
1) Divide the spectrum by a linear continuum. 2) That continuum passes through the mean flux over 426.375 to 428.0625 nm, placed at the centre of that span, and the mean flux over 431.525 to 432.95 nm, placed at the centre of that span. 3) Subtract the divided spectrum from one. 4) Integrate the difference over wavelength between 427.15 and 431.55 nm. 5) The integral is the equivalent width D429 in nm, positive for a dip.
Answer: 0.29 nm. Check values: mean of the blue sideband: 5.04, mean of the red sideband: 6.75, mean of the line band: 5.36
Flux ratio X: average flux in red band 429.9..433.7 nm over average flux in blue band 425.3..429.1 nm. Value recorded 1.25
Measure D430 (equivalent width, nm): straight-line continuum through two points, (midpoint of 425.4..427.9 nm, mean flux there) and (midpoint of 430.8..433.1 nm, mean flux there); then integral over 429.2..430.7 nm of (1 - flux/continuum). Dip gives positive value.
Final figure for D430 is 0.24 nm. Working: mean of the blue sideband 5.02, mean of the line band 5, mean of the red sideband 6.54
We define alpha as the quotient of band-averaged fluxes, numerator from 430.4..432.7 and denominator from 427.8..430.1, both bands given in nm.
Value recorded 1.19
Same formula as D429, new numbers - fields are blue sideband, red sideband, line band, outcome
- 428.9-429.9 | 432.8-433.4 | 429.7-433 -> 0.21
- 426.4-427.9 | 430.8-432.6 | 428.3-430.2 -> 0.13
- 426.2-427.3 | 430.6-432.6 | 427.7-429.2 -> -0.01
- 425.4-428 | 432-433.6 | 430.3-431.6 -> 0.17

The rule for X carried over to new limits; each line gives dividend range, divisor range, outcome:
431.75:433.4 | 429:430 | 1.41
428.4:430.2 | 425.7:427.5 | 1.05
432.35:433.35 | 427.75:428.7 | 1.33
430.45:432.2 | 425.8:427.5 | 1.22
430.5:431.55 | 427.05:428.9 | 1.10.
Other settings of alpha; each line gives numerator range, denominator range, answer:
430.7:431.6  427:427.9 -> 1.19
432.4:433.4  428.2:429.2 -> 1.31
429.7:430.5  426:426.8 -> 0.99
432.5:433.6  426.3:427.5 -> 1.53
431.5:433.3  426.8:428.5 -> 1.34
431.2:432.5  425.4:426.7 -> 1.30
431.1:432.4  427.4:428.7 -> 1.20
